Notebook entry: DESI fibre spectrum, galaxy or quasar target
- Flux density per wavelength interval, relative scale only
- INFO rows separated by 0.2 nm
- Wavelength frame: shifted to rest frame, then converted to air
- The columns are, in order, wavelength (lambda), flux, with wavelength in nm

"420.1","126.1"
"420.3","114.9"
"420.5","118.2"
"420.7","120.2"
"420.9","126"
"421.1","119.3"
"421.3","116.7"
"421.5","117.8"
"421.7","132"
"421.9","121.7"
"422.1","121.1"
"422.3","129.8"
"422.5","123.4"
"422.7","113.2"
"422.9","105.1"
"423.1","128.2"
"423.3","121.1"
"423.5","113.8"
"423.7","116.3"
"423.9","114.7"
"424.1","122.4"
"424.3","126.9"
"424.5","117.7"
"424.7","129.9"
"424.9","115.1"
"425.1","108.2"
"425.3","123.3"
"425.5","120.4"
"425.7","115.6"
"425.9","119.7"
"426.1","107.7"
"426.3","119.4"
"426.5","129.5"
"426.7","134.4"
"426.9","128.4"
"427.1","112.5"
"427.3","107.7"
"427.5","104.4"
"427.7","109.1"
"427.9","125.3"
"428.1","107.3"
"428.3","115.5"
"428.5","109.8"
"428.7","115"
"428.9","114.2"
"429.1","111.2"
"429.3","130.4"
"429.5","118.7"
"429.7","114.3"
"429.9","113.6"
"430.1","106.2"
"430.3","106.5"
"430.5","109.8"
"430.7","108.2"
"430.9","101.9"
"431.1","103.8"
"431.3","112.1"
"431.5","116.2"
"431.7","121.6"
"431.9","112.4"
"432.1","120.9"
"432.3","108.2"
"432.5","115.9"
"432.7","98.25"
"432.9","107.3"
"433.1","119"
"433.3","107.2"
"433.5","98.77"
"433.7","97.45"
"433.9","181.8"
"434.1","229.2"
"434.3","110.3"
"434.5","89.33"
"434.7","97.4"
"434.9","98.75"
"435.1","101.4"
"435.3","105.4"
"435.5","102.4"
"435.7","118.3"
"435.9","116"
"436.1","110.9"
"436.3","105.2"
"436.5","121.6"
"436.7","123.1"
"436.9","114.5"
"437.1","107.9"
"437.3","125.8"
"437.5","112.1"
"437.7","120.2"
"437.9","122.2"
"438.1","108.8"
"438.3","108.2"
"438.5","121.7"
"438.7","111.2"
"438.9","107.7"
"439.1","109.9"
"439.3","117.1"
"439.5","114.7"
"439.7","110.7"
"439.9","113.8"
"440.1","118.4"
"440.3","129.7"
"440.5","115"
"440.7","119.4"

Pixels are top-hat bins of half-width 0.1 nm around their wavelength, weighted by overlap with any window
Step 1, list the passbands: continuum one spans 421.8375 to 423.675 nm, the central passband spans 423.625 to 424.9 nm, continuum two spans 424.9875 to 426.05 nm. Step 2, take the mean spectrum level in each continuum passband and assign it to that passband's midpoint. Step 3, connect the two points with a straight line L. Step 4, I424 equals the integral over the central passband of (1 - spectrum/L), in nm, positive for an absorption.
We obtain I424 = -0.03 nm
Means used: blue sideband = 120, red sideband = 117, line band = 121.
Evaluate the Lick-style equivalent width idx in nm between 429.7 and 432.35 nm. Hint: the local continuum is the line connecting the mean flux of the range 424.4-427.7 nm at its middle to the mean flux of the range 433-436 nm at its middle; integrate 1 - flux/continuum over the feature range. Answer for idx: 0.16 nm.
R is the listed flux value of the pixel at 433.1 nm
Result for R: 119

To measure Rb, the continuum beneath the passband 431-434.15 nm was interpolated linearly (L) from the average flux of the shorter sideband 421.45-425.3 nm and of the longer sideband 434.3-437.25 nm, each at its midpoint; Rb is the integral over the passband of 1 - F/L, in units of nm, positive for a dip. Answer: -0.25 nm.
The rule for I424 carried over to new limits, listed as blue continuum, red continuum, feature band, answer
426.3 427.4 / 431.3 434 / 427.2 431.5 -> 0.274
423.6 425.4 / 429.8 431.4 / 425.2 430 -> -0.149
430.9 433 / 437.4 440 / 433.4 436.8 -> -0.173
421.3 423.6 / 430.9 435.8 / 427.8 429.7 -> 0.019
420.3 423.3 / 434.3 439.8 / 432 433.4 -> 0.036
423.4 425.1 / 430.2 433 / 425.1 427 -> -0.074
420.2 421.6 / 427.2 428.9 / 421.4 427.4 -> -0.227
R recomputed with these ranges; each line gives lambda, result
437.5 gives 112.1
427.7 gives 109.1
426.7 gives 134.4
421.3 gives 116.7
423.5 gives 113.8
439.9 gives 113.8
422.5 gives 123.4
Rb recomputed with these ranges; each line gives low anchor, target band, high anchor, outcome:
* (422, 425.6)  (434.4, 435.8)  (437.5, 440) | 0.16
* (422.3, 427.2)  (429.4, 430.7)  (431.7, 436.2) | 0.07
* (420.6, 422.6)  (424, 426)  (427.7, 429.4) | -0.01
